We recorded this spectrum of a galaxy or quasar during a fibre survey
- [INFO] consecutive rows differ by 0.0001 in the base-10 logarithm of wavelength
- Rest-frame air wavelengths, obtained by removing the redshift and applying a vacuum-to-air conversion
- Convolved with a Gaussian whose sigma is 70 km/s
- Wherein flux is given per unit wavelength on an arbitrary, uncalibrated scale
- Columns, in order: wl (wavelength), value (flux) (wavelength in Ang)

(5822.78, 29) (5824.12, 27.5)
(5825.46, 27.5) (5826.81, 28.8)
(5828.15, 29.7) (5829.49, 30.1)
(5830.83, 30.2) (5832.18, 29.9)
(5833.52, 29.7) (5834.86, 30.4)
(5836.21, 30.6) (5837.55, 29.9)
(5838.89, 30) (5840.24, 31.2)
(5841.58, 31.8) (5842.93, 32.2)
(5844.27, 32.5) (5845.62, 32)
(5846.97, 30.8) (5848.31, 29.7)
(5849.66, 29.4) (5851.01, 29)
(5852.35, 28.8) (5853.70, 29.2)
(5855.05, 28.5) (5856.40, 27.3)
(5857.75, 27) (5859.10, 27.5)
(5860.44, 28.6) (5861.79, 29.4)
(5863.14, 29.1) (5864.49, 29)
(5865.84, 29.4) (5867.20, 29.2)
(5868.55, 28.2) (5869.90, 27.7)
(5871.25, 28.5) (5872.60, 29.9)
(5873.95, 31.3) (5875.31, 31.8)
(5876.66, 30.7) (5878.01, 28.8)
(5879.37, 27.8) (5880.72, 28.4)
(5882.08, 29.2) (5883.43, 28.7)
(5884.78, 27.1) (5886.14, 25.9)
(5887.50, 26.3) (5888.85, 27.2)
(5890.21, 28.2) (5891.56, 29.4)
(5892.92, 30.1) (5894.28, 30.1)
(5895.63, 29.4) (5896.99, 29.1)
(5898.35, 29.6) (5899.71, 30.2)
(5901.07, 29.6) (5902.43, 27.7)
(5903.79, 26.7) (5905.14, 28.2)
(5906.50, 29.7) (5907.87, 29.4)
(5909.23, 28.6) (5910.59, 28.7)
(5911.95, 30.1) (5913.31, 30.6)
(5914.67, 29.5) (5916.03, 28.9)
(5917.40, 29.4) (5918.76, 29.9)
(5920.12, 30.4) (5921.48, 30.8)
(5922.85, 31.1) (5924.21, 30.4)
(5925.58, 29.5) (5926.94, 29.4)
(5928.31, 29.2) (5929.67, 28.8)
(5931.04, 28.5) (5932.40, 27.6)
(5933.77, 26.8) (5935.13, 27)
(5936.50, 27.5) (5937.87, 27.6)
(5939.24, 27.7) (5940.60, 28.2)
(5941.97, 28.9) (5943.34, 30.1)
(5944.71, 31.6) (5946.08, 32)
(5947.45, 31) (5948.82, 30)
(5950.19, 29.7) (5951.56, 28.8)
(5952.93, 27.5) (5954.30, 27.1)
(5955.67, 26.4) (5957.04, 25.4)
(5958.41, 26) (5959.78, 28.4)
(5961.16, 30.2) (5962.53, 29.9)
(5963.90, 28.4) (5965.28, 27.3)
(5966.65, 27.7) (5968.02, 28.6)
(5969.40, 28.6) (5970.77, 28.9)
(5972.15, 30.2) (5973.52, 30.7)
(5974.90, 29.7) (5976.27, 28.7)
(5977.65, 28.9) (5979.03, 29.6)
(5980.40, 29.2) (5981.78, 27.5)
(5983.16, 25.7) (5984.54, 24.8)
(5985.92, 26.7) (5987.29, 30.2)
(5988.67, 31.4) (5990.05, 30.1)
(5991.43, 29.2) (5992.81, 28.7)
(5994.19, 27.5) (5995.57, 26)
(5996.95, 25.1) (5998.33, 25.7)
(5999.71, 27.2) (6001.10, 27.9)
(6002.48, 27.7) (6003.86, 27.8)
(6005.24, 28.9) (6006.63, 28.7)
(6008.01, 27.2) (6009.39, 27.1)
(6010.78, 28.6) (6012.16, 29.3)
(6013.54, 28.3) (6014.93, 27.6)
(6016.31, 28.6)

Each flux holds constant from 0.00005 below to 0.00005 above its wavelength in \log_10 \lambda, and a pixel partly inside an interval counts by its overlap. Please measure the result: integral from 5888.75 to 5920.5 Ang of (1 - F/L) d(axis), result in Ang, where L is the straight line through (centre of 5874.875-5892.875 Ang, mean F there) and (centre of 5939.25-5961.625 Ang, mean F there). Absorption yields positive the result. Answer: -0.7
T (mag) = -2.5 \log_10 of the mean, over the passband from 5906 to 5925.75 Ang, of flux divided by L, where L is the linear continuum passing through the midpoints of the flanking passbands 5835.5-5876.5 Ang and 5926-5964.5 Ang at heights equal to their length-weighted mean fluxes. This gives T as -0.03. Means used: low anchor 29.7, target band 29.8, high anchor 28.6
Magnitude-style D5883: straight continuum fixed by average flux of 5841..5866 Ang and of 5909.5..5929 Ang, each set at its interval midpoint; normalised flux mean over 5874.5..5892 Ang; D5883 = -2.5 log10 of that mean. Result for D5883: 0.05 mag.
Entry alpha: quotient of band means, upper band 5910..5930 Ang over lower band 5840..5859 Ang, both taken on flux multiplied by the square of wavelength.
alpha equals 1.02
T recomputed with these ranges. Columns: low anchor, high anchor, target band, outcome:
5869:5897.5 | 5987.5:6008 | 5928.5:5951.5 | -0.02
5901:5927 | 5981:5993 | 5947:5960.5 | 0.03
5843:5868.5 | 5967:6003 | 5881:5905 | 0.02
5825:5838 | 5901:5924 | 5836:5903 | 0.01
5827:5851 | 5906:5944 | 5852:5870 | 0.06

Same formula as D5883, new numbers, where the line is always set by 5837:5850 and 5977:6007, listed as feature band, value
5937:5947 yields -0.018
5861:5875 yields 0.046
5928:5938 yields 0.049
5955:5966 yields 0.031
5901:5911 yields 0.045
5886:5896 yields 0.058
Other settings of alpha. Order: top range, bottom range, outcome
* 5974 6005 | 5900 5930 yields 0.98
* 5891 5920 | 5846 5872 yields 1.03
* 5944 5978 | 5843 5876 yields 1.02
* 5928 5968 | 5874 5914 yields 1.00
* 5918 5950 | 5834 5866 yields 1.01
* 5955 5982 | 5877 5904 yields 1.03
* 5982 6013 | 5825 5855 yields 0.97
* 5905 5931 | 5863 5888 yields 1.04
